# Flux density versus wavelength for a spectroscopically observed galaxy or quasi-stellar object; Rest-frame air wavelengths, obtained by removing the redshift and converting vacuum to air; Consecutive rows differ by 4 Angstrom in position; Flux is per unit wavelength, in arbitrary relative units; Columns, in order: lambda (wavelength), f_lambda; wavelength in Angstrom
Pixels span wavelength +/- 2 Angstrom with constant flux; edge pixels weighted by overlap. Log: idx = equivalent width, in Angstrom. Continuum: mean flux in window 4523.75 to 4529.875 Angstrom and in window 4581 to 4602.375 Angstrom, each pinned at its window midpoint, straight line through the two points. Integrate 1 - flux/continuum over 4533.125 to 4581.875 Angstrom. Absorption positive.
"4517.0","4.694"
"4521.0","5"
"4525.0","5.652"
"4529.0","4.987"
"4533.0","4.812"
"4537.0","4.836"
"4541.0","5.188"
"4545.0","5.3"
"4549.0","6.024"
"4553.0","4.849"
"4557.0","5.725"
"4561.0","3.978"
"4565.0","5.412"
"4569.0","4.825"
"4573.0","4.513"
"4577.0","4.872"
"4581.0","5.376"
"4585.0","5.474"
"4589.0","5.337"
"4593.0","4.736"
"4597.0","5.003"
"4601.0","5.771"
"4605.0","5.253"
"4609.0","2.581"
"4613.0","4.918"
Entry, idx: 2.25 Angstrom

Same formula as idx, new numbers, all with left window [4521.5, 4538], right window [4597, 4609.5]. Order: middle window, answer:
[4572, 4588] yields -0.6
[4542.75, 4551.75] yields -1.0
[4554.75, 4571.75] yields 0.0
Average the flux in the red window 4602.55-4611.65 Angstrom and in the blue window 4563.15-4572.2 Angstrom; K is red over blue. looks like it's 0.8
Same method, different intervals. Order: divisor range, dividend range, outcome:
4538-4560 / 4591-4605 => 0.97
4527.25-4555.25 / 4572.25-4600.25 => 0.99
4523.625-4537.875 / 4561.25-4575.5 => 0.95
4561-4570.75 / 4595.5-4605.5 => 1.10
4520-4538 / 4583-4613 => 0.96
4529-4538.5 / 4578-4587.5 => 1.10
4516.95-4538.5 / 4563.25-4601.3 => 1.01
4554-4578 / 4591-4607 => 1.06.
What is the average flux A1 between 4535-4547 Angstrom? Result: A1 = 5.11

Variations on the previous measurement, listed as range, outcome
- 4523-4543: 5.09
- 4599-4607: 5.51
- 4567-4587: 5.01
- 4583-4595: 5.18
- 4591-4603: 5.17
